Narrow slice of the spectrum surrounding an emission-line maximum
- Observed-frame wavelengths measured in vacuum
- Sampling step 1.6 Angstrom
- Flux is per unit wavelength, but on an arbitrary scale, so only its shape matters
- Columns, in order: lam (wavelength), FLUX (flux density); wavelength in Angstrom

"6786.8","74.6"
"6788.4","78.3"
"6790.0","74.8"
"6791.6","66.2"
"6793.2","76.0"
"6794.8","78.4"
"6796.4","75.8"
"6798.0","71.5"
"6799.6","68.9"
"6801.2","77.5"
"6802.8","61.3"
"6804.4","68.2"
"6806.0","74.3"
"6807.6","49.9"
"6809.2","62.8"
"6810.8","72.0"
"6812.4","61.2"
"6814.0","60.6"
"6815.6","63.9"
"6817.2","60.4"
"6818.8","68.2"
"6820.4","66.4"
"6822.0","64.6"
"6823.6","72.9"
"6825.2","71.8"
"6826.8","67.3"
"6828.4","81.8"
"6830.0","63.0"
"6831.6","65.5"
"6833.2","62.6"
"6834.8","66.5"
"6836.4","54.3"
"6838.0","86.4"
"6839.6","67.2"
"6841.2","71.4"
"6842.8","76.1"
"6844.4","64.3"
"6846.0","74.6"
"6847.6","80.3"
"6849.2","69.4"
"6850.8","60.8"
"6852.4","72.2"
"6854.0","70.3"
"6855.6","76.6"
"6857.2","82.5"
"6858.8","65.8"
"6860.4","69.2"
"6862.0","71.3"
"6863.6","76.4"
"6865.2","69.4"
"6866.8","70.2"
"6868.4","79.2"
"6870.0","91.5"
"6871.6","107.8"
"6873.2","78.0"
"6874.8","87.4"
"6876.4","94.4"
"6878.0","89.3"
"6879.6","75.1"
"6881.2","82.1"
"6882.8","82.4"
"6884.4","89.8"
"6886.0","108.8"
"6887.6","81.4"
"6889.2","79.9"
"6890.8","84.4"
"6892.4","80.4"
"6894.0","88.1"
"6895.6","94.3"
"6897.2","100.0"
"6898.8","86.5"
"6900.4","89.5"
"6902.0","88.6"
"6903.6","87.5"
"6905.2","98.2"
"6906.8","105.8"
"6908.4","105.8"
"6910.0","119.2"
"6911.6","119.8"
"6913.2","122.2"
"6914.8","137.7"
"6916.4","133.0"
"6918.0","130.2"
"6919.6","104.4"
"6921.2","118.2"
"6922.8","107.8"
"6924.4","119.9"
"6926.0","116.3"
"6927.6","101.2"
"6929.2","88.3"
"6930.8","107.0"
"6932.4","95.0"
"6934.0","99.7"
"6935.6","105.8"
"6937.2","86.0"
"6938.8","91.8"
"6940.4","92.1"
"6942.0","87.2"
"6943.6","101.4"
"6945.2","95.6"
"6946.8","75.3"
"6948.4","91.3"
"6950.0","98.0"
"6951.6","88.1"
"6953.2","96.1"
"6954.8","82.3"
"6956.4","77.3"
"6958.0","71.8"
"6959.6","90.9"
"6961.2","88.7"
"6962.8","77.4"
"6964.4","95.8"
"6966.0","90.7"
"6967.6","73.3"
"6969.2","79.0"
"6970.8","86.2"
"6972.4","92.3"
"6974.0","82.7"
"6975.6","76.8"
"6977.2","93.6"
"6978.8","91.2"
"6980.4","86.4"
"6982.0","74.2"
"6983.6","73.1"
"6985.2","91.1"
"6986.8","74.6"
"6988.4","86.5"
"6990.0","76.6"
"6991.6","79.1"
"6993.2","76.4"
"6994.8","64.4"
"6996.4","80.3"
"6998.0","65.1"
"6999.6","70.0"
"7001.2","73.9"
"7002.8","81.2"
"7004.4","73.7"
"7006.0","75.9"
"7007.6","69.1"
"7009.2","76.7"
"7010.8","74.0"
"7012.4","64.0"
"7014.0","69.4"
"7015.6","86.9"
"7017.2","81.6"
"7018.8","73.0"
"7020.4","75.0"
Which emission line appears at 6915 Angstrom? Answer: Hbeta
